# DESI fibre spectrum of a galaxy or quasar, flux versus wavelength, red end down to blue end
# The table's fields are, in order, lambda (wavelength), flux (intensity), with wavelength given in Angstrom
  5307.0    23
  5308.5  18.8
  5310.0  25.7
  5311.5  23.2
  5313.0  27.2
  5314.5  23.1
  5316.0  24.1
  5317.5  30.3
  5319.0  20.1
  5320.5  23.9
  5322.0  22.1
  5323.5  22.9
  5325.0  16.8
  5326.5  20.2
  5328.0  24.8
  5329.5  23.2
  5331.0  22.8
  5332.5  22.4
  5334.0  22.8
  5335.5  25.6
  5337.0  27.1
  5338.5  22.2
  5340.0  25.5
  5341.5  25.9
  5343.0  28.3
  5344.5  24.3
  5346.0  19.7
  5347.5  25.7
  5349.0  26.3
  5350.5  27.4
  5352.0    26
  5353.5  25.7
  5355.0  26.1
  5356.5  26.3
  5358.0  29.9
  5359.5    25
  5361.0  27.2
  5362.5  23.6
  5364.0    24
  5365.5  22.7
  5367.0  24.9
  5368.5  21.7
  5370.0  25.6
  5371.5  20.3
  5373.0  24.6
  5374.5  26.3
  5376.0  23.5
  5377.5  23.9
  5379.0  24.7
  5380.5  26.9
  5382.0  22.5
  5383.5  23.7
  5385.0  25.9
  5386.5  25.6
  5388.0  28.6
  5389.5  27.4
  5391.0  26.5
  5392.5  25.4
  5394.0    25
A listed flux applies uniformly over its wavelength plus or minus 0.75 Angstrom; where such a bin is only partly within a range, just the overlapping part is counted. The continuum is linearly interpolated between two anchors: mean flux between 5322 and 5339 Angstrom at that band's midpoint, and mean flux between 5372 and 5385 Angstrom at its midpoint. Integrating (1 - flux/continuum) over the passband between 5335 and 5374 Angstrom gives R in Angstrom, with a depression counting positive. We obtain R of -2.4 Angstrom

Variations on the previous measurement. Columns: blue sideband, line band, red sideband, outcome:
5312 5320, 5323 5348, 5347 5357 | 2.04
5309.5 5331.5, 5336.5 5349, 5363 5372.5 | -0.85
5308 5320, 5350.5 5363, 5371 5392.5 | -0.81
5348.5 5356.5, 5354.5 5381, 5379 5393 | 1.27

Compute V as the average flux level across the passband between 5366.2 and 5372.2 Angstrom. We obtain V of 23.1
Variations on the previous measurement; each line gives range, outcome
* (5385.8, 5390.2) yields 27.2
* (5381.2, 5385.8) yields 24.1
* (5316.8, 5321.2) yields 24.7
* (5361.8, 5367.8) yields 23.8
